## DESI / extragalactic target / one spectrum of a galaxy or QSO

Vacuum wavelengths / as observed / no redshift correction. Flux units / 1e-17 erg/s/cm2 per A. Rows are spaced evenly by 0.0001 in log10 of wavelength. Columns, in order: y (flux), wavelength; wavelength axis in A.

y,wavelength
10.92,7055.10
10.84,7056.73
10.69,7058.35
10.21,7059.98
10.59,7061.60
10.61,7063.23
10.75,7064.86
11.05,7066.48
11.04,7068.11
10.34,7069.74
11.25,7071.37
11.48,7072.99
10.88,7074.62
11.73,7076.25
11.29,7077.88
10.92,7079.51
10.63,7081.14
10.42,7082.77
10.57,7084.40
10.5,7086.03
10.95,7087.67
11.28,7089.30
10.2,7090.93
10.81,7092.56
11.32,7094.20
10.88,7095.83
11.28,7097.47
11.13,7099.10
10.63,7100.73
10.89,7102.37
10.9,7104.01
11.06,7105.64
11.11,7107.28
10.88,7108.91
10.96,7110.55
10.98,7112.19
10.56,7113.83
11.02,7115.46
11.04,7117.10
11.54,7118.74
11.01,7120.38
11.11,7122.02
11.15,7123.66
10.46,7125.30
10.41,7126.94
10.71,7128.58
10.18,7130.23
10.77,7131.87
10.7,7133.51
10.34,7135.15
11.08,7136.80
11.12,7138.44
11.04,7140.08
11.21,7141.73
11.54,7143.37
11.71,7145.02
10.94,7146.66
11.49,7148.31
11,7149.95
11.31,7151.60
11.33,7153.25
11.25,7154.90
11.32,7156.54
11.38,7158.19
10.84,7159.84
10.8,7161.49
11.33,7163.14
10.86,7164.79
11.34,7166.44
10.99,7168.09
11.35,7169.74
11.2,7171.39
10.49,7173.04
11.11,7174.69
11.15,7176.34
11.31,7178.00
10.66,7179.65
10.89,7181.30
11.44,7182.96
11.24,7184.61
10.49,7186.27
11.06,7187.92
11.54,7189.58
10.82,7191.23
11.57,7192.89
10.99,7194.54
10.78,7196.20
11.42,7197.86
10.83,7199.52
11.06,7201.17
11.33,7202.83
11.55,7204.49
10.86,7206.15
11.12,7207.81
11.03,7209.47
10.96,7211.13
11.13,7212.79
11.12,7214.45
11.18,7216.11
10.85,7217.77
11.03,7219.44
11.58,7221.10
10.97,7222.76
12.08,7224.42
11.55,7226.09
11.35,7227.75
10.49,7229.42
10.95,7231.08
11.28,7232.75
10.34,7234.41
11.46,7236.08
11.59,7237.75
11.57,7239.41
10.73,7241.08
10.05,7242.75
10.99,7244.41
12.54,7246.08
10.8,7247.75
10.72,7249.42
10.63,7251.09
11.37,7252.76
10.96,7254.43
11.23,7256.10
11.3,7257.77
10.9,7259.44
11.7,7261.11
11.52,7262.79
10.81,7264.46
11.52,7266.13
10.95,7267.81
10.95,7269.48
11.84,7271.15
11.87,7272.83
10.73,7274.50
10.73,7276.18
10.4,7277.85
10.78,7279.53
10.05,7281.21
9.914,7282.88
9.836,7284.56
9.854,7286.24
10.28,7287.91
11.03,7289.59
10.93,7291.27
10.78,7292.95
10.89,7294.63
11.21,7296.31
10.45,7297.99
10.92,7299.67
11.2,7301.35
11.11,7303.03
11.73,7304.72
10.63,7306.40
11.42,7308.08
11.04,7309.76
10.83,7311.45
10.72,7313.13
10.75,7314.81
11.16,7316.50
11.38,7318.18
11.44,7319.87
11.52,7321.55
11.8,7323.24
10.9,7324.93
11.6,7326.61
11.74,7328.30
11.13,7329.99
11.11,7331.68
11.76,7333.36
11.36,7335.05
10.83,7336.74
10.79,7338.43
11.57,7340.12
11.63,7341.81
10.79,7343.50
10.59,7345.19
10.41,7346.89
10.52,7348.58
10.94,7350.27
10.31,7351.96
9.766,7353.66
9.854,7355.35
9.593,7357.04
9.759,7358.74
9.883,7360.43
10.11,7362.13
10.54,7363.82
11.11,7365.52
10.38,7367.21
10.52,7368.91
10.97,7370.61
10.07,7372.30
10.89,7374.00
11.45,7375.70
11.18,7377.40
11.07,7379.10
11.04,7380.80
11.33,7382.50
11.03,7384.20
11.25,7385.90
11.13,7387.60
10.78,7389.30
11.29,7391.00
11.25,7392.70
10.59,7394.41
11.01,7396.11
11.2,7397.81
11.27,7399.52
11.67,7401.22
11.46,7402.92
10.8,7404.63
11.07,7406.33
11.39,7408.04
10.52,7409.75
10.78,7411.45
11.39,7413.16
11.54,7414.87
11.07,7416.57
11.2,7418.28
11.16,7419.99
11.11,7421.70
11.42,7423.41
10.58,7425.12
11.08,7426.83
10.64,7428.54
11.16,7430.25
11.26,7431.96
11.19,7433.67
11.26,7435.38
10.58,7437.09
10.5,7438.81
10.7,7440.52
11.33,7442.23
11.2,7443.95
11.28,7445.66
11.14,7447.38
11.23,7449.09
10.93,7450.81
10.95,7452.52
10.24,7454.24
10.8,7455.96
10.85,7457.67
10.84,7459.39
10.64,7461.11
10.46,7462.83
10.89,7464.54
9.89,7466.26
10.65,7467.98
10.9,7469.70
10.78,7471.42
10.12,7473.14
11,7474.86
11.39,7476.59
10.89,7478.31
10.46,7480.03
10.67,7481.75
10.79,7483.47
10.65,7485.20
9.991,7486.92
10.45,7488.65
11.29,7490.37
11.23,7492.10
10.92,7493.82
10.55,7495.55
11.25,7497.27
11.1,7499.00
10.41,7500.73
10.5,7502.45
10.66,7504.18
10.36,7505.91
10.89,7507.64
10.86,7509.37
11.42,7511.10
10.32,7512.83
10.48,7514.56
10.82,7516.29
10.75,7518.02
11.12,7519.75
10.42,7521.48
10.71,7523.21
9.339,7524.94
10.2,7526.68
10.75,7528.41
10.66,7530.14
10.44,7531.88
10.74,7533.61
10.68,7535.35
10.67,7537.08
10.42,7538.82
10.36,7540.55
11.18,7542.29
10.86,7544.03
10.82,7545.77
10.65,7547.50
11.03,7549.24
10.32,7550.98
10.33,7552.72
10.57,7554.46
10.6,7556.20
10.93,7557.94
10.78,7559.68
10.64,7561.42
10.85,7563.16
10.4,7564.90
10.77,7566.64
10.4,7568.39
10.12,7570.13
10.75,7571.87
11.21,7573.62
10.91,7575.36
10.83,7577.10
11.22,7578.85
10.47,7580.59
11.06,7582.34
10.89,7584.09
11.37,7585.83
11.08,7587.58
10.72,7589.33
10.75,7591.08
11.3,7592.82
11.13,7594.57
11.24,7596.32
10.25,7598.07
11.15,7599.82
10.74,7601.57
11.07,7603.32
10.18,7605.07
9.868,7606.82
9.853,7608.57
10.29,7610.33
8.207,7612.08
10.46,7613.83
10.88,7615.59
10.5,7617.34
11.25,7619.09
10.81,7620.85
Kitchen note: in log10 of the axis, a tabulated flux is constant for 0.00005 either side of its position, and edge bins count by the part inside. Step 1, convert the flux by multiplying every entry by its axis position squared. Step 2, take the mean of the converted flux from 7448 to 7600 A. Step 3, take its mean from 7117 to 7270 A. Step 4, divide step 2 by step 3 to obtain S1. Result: 1.1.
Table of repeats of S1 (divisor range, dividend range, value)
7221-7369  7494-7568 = 1.04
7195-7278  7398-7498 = 1.04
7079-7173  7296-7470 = 1.07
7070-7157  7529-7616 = 1.10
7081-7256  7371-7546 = 1.06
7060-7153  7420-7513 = 1.09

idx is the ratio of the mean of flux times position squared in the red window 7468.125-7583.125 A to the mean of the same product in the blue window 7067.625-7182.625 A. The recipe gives 1.09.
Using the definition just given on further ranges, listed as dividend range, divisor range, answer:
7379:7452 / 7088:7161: 1.09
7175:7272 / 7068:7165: 1.05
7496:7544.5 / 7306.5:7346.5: 1.00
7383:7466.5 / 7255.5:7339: 1.03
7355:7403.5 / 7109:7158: 1.05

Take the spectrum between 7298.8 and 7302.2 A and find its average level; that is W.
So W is 11.1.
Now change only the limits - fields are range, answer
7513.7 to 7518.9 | 10.7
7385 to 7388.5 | 11.2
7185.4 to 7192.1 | 11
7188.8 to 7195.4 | 11.2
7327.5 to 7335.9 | 11.4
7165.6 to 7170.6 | 11.2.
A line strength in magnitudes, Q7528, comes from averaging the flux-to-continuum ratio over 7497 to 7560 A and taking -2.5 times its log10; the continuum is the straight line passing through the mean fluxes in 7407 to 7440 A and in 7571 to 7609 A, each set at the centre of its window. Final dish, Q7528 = 0.026 mag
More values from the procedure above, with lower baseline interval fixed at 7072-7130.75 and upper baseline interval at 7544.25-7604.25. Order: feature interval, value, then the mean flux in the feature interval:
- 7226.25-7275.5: -0.03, 11.1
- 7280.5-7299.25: 0.04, 10.5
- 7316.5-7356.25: -0.02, 11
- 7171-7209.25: -0.02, 11.1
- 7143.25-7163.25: -0.03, 11.2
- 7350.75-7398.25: 0.02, 10.7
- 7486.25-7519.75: 0.01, 10.8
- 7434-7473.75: 0.00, 10.8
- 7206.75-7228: -0.03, 11.2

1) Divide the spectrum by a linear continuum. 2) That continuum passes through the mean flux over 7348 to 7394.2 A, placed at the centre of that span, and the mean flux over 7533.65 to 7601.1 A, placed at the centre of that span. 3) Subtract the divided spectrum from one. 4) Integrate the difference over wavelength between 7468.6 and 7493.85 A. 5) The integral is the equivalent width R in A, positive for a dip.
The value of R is -0.07 A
